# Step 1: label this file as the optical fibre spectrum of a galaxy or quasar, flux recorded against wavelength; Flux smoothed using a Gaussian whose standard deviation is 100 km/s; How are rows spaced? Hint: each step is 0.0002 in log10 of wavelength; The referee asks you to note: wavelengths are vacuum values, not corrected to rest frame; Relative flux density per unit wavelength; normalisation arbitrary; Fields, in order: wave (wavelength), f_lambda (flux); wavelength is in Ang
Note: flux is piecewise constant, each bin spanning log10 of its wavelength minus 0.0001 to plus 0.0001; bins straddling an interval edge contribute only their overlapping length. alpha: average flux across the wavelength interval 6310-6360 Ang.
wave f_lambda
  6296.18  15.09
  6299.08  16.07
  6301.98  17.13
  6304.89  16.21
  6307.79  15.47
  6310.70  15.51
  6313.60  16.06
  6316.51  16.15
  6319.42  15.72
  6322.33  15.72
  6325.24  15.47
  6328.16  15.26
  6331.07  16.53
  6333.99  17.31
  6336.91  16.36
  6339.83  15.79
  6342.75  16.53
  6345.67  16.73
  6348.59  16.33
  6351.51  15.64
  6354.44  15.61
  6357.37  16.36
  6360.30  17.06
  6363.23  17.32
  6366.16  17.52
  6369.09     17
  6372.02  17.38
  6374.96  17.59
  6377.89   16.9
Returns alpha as 16.1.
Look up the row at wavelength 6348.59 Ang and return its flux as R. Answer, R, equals 16.33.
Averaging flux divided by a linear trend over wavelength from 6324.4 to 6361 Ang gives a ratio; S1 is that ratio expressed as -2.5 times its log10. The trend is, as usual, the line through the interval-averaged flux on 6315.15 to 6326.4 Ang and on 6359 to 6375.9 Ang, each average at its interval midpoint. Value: 0.018 mag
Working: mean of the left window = 15.8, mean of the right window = 17.3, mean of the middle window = 16.2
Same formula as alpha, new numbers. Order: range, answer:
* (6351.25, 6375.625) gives 16.9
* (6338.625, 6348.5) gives 16.4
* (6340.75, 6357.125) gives 16.2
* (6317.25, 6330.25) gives 15.6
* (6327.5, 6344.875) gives 16.4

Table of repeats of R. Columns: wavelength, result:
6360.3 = 17.06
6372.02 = 17.38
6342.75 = 16.53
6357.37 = 16.36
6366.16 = 17.52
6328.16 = 15.26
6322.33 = 15.72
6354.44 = 15.61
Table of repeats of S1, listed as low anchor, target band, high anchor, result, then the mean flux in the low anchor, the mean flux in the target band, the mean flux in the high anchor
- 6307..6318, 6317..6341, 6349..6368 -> 0.005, 15.8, 16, 16.6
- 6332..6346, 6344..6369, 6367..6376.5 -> 0.024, 16.5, 16.6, 17.3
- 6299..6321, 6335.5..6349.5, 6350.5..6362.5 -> -0.011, 16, 16.4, 16.2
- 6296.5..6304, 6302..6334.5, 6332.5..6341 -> 0.031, 16.3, 16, 16.5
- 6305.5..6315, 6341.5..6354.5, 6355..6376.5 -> 0.029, 15.7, 16.2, 17.1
